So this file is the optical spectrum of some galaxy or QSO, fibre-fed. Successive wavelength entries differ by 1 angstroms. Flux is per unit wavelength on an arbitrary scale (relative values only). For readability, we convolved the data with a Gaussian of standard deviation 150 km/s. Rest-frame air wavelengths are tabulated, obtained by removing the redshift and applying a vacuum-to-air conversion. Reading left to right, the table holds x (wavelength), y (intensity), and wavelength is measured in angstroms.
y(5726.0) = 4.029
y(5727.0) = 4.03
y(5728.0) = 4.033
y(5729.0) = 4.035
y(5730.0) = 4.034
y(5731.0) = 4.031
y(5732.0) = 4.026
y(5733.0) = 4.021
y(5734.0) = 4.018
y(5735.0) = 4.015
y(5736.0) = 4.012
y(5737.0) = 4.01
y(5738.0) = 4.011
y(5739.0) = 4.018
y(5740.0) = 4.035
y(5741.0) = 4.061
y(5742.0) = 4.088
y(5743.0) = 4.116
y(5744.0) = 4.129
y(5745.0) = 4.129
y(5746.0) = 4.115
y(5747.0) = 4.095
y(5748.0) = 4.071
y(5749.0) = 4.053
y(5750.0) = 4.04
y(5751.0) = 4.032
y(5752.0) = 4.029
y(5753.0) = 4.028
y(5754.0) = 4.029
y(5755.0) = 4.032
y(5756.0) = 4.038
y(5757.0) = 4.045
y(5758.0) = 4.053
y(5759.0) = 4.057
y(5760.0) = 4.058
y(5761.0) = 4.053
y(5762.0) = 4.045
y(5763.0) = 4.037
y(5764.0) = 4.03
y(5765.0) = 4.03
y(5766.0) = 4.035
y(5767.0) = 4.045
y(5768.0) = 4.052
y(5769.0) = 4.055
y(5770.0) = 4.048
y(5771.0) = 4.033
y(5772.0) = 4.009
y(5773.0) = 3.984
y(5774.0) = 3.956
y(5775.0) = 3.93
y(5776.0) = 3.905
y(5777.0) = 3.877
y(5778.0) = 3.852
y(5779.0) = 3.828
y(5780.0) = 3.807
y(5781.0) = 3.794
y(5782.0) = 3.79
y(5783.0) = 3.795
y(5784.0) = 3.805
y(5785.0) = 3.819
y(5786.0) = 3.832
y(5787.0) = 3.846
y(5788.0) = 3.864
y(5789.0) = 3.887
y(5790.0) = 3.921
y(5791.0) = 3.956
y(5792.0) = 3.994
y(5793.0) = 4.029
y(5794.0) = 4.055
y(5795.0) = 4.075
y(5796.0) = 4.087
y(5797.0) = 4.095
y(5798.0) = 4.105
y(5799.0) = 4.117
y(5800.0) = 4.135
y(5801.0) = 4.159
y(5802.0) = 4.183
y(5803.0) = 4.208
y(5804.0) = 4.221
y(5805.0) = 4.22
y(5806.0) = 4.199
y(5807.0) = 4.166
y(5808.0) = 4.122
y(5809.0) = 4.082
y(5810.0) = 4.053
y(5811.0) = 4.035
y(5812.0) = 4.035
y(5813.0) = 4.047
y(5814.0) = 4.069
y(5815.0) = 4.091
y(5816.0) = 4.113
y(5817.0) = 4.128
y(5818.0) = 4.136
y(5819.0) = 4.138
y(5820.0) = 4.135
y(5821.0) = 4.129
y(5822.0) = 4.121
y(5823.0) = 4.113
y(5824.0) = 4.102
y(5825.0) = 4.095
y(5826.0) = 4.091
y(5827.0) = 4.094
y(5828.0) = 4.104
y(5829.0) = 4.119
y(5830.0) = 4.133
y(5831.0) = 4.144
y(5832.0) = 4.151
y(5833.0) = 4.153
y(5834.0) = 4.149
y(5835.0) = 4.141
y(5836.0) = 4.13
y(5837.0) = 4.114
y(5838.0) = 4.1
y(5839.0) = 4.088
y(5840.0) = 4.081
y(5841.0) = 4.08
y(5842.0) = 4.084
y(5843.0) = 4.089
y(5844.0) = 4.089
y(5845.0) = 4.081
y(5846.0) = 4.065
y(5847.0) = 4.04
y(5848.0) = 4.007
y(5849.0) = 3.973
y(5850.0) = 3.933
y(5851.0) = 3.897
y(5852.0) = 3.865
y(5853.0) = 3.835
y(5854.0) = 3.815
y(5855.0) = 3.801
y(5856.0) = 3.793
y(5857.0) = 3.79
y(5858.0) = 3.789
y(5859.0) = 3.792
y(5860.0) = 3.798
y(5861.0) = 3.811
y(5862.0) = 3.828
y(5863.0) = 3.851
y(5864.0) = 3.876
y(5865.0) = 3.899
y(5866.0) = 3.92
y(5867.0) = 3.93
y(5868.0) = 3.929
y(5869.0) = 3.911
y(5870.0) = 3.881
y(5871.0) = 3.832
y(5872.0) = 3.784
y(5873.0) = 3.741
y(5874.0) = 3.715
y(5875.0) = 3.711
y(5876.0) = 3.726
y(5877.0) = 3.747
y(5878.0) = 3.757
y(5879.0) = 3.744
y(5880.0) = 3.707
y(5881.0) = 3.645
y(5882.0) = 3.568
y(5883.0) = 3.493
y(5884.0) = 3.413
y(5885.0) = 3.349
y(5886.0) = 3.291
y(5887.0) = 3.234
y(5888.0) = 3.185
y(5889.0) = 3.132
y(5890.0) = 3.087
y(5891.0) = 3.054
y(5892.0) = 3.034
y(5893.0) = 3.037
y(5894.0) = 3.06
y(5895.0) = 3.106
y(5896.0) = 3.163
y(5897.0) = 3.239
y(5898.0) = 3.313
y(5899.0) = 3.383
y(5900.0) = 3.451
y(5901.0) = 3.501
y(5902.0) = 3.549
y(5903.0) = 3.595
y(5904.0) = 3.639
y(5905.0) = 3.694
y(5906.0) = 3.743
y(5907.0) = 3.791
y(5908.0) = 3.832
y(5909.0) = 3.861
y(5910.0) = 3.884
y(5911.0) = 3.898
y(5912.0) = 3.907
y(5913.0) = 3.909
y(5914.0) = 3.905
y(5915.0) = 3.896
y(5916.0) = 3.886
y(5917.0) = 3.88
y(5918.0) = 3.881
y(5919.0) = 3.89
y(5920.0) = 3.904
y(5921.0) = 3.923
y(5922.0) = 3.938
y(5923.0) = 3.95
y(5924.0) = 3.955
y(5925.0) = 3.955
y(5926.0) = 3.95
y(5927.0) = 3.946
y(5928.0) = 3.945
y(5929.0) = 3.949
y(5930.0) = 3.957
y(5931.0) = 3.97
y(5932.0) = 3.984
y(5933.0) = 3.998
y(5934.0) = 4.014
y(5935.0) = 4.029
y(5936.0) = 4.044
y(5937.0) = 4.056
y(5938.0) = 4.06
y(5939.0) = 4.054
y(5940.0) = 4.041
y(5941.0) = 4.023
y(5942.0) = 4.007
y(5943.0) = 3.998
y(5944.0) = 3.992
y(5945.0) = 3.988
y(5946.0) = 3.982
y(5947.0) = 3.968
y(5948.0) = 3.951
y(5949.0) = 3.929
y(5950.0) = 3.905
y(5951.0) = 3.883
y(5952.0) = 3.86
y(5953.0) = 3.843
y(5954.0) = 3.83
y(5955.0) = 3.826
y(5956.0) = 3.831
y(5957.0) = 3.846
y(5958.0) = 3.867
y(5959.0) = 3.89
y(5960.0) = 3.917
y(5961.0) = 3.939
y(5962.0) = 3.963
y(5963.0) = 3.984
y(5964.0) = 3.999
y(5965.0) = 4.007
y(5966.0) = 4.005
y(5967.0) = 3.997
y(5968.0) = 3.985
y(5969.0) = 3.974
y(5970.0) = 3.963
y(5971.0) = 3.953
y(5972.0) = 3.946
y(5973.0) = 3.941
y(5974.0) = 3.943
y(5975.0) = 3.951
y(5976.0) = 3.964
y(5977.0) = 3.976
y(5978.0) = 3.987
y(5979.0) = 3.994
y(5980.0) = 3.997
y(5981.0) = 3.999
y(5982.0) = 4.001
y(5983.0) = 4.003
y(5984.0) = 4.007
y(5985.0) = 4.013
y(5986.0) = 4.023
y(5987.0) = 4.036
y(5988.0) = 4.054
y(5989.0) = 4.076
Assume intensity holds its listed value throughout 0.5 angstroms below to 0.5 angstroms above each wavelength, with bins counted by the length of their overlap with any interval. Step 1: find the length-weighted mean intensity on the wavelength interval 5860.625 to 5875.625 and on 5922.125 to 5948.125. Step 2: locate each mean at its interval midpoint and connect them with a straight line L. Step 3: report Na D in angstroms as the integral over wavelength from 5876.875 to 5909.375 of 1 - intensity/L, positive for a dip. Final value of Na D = 3.88 angstroms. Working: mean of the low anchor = 3.84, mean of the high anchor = 3.99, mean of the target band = 3.43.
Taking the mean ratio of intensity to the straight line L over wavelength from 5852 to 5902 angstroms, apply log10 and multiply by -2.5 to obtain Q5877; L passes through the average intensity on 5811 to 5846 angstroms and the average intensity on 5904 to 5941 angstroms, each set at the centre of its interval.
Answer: 0.12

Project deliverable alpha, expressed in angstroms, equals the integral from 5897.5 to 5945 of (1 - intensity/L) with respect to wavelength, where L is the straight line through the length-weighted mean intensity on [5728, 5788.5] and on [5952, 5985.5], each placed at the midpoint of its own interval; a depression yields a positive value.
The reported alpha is 1.0 angstroms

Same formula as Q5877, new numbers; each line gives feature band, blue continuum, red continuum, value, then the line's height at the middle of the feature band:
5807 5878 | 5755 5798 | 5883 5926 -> -0.06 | 3.77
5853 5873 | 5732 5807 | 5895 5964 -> 0.02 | 3.92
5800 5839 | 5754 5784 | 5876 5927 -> -0.08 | 3.83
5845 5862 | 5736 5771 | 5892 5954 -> 0.01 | 3.91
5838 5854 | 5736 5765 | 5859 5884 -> -0.05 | 3.83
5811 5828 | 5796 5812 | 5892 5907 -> -0.02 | 4.01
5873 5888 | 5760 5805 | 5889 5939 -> 0.07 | 3.79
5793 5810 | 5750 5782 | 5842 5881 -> -0.05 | 3.94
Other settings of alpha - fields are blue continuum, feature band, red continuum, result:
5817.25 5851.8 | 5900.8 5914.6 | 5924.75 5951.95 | 0.8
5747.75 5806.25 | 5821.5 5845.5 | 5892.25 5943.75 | -1.2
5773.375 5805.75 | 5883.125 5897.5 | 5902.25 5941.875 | 2.7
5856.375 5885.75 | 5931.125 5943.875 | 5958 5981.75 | -0.4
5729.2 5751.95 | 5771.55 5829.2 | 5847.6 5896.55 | -2.5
